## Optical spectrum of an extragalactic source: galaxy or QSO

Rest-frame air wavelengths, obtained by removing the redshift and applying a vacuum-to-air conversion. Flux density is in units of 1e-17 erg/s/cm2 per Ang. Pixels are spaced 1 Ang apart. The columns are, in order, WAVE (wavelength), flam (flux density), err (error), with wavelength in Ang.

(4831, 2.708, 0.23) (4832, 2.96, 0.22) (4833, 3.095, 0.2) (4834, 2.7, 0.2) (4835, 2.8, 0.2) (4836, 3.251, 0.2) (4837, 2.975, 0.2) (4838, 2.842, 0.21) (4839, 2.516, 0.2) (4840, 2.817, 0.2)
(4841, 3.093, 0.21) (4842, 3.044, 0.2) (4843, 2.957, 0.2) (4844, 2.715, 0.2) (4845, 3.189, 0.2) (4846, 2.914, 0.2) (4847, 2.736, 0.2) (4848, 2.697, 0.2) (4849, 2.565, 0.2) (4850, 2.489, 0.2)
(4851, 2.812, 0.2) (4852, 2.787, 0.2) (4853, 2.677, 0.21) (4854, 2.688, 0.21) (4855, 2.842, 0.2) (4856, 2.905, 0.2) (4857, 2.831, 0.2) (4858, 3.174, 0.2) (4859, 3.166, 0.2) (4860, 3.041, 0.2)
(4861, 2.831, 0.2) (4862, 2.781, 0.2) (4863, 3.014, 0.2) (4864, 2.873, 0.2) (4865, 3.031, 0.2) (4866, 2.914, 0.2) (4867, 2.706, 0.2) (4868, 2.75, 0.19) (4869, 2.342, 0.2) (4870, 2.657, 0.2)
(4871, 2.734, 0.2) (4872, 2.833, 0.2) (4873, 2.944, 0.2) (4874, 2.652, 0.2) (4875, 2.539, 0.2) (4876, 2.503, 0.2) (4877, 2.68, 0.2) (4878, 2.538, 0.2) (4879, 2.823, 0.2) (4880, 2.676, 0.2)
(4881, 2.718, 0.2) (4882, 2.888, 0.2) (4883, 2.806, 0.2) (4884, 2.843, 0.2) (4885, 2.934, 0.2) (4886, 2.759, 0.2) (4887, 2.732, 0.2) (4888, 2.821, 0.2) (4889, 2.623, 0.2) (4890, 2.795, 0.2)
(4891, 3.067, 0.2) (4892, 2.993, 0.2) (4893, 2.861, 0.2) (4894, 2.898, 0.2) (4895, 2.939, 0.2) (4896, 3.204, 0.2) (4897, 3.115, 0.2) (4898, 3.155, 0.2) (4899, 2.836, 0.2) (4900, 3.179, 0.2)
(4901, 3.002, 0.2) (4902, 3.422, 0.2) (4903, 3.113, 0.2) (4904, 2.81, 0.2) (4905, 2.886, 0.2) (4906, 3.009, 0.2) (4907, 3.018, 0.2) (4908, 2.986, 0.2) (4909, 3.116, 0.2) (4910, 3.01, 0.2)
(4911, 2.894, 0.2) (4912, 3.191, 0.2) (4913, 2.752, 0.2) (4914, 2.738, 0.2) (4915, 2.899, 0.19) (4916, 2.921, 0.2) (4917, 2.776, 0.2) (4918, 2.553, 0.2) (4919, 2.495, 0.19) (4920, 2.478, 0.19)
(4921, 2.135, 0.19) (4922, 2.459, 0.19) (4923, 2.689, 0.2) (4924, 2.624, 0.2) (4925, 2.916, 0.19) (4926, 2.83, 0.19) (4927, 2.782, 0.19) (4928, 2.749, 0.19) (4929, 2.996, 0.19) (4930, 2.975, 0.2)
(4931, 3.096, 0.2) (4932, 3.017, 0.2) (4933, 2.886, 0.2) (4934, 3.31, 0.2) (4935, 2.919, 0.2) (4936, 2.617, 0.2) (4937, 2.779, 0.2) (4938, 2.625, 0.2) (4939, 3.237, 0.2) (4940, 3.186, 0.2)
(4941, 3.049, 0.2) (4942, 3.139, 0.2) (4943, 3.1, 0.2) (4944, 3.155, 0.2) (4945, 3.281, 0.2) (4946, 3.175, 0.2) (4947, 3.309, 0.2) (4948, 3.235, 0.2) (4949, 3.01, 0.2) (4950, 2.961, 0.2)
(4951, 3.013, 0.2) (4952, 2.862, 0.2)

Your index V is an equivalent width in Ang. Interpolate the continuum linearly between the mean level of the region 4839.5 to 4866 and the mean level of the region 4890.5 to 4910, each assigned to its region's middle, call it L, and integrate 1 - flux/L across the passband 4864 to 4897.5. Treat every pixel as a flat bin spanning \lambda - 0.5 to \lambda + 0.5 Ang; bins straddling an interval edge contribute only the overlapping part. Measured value 1.9 Ang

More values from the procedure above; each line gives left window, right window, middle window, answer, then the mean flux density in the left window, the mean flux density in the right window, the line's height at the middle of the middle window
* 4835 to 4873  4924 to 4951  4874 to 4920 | 0.9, 2.84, 3.01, 2.93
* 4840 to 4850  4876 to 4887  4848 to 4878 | 0.3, 2.86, 2.75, 2.81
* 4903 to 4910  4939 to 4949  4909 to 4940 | 2.6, 2.98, 3.18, 3.08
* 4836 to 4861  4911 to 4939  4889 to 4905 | -1.1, 2.86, 2.8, 2.82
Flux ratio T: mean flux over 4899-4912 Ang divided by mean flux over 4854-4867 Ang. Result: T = 1.04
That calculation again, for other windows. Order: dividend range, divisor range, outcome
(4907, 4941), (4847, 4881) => 1.03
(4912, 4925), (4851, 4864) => 0.92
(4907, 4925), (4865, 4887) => 1.01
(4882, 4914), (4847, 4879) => 1.07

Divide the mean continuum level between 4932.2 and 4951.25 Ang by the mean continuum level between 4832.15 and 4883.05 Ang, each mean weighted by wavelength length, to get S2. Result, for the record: 1.08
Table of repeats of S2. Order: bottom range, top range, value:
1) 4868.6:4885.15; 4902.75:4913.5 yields 1.10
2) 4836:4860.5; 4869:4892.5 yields 0.96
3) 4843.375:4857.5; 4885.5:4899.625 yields 1.05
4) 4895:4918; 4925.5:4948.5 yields 1.01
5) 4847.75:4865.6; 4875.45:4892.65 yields 0.98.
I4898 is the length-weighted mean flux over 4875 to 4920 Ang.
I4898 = 2.88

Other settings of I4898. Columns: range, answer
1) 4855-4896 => 2.82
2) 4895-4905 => 3.07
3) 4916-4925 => 2.57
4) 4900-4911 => 3.04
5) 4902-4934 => 2.85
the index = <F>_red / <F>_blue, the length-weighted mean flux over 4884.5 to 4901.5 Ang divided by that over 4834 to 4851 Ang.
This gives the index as 1.0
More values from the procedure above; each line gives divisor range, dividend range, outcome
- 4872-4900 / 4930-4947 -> 1.07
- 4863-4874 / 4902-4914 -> 1.07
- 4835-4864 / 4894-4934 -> 1.01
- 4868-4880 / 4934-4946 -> 1.14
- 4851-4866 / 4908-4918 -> 1.00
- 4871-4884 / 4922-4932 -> 1.04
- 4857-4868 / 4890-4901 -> 1.03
